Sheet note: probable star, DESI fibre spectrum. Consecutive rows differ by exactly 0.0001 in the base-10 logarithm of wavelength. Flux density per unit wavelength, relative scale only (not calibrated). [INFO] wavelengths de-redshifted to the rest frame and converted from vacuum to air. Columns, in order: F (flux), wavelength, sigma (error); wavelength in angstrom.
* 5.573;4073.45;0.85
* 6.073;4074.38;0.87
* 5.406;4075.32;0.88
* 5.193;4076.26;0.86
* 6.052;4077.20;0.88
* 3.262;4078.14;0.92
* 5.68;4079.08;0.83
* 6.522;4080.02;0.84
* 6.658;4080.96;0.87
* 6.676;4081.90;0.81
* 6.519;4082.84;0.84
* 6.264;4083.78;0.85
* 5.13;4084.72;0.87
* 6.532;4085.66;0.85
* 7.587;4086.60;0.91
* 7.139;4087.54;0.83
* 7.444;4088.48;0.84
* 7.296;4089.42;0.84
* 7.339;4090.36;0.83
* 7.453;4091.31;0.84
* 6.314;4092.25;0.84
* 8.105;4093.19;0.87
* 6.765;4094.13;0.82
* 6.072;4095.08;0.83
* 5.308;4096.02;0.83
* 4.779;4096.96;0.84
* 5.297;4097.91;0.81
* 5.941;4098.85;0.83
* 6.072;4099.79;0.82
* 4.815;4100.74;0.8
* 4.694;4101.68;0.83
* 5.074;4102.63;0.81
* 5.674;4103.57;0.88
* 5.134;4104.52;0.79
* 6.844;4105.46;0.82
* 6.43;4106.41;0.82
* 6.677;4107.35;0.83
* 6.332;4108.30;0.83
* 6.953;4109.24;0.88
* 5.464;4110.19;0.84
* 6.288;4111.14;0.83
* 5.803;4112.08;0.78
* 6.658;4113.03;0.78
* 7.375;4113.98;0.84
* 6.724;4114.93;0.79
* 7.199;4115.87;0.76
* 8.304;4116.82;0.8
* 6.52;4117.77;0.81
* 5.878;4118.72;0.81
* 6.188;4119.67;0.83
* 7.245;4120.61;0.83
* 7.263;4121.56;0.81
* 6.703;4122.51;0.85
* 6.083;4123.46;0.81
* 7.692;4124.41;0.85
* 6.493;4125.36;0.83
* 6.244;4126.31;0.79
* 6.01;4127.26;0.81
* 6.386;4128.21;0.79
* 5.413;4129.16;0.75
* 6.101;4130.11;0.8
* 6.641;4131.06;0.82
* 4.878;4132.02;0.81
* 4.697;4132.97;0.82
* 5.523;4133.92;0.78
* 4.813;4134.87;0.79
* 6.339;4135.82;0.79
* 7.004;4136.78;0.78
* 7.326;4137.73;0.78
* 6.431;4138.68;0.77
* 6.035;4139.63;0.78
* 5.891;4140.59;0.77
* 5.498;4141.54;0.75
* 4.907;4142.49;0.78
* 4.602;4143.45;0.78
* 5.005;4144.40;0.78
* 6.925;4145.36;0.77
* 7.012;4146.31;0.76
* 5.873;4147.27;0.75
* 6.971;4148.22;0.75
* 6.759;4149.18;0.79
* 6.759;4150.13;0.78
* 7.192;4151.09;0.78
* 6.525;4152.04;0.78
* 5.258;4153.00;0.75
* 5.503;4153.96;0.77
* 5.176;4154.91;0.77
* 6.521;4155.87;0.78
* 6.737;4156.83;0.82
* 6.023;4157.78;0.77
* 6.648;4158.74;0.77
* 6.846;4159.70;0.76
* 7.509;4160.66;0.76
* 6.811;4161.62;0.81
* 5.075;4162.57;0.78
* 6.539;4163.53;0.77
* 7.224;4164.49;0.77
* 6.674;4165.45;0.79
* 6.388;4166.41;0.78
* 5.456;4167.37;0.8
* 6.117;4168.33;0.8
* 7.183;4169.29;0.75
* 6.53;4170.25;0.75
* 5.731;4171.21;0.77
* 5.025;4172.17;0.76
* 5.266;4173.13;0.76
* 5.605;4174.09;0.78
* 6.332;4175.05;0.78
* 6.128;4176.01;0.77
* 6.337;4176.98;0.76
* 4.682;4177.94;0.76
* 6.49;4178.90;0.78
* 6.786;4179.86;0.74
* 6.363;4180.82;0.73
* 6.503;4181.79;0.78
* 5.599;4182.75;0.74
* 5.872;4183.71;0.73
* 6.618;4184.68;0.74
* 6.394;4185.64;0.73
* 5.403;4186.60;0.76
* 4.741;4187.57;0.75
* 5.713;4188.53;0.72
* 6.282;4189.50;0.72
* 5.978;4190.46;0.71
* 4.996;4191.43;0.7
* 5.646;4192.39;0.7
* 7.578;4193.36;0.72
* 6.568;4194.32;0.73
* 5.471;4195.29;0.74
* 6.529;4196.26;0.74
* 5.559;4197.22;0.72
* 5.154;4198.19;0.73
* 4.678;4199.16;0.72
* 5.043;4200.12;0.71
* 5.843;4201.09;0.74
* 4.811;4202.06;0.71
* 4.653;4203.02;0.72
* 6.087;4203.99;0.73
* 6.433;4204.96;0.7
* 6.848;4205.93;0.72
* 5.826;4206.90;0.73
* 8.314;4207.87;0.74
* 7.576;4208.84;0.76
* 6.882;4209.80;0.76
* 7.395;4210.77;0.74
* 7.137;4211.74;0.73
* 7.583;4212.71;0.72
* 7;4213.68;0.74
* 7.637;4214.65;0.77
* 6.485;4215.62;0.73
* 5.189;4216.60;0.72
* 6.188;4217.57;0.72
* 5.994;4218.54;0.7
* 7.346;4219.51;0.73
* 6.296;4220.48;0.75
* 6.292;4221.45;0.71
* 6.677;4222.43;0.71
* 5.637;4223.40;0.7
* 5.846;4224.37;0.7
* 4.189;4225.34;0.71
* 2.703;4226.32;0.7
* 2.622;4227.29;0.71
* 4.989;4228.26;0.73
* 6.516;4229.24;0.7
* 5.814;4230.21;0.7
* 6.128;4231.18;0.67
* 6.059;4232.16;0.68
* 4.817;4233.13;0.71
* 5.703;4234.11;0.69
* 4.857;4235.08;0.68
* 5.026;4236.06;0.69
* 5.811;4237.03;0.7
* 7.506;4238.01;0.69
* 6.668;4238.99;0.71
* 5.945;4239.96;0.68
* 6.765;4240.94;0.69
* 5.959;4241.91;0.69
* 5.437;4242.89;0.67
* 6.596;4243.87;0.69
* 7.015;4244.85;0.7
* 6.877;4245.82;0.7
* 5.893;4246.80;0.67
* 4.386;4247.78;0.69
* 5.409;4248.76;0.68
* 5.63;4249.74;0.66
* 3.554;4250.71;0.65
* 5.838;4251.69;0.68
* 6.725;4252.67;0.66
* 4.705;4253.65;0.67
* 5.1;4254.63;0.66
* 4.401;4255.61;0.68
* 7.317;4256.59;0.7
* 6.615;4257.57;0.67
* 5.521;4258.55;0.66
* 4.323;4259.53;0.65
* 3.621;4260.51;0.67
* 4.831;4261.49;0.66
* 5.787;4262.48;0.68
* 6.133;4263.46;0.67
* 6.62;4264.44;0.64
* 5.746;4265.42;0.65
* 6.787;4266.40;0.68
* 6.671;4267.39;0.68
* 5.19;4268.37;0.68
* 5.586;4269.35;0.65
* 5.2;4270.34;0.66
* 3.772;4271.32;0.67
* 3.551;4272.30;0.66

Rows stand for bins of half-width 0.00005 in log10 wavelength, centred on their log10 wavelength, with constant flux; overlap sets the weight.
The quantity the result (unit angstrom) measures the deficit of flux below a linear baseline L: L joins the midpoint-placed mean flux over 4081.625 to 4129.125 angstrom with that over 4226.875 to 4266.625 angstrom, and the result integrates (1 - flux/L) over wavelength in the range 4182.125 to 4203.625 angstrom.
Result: 0.9 angstrom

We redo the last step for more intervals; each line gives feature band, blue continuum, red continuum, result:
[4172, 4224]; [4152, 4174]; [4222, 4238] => -4.1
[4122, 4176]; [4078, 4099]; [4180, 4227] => 0.6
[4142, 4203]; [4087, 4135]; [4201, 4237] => 0.9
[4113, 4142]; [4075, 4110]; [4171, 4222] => -1.1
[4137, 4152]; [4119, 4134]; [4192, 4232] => -0.1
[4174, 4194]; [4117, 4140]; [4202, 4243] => 0.4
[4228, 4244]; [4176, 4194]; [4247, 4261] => -1.4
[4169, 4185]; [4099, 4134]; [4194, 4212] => 0.3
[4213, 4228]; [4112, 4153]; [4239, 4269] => 0.4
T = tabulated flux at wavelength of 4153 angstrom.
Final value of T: 5.258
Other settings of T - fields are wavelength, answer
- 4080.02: 6.522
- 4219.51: 7.346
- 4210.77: 7.395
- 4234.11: 5.703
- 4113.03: 6.658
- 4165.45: 6.674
